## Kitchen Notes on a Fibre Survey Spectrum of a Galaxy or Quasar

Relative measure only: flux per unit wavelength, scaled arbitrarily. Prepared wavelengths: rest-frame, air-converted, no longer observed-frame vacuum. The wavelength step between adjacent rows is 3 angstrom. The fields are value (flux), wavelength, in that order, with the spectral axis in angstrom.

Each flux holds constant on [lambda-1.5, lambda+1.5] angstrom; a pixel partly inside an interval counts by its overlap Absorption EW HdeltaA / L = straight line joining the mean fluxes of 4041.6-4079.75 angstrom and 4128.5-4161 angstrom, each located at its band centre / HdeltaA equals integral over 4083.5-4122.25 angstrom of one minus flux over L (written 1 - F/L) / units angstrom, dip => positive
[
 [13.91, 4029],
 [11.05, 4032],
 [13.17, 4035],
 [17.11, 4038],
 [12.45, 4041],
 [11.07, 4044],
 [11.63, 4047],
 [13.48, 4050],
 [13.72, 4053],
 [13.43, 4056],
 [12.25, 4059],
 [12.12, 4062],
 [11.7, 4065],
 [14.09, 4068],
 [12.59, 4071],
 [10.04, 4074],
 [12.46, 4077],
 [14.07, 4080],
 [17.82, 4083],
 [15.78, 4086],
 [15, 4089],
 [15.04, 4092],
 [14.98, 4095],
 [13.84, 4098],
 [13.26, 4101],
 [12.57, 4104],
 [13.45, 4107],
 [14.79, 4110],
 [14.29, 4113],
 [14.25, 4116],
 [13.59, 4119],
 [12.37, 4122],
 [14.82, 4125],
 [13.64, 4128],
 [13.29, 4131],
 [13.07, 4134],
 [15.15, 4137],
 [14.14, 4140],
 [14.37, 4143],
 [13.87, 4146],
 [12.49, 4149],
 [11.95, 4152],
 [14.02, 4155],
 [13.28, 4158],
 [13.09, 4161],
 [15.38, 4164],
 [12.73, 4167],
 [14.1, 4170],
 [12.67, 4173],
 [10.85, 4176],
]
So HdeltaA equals -3.8 angstrom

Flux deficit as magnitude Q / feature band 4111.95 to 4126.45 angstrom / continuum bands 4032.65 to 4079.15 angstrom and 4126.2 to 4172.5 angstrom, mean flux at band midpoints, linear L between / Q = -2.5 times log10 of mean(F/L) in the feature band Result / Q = -0.04 mag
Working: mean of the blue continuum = 12.7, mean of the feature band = 13.8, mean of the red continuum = 13.6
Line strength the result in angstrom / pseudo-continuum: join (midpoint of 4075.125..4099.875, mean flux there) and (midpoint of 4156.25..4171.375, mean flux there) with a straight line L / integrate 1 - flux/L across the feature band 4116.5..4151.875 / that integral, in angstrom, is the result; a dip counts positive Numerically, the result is 1.2 angstrom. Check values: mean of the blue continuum 14.8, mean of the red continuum 13.7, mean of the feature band 13.7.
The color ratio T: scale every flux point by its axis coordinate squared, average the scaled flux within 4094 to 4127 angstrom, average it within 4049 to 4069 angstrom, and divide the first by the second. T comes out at 1.1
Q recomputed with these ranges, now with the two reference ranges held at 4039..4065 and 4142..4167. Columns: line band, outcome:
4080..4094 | -0.214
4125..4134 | -0.029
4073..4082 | 0.015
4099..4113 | -0.046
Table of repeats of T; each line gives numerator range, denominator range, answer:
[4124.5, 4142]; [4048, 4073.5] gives 1.13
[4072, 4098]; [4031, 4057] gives 1.12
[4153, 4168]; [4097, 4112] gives 1.03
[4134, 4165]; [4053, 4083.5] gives 1.10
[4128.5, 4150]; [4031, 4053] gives 1.12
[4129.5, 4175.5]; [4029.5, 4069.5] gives 1.10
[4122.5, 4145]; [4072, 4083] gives 1.11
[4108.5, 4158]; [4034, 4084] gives 1.09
